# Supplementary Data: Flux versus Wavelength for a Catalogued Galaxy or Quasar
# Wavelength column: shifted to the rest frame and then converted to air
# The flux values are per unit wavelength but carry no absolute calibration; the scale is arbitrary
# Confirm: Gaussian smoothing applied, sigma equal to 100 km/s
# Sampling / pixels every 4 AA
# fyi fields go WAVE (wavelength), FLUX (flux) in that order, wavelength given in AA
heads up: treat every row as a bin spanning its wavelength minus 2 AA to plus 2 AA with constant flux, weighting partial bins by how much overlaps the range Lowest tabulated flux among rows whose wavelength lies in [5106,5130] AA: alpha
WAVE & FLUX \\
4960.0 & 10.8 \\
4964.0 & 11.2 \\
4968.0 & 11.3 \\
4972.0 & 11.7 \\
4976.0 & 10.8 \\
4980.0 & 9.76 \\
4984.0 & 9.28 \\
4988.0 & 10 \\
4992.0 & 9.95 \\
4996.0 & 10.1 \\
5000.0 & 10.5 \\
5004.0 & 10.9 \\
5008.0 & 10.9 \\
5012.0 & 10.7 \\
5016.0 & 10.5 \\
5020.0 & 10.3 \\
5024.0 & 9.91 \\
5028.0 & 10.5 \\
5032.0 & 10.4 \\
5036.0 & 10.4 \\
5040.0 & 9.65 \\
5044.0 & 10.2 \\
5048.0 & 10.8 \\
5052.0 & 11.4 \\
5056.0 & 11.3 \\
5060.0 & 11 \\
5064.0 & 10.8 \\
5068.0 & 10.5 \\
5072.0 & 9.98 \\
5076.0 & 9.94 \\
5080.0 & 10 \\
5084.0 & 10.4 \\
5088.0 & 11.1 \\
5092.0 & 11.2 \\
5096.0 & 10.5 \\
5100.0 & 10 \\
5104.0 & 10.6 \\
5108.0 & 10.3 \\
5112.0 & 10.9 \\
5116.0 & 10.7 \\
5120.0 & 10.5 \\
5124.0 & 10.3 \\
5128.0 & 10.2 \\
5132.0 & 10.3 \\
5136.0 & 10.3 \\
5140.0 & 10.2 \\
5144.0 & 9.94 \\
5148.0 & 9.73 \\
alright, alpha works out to 10.2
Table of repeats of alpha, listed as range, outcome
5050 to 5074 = 9.98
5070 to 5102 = 9.94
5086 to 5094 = 11.1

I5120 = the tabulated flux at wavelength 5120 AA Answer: 10.5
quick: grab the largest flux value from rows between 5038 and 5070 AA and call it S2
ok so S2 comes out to 11.4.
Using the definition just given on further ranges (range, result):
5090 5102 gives 11.2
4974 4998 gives 10.8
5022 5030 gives 10.5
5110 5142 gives 10.9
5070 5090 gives 11.1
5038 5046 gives 10.2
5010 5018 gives 10.7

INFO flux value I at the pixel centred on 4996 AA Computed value 10.1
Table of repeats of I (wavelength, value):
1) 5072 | 9.98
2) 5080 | 10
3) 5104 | 10.6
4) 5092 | 11.2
